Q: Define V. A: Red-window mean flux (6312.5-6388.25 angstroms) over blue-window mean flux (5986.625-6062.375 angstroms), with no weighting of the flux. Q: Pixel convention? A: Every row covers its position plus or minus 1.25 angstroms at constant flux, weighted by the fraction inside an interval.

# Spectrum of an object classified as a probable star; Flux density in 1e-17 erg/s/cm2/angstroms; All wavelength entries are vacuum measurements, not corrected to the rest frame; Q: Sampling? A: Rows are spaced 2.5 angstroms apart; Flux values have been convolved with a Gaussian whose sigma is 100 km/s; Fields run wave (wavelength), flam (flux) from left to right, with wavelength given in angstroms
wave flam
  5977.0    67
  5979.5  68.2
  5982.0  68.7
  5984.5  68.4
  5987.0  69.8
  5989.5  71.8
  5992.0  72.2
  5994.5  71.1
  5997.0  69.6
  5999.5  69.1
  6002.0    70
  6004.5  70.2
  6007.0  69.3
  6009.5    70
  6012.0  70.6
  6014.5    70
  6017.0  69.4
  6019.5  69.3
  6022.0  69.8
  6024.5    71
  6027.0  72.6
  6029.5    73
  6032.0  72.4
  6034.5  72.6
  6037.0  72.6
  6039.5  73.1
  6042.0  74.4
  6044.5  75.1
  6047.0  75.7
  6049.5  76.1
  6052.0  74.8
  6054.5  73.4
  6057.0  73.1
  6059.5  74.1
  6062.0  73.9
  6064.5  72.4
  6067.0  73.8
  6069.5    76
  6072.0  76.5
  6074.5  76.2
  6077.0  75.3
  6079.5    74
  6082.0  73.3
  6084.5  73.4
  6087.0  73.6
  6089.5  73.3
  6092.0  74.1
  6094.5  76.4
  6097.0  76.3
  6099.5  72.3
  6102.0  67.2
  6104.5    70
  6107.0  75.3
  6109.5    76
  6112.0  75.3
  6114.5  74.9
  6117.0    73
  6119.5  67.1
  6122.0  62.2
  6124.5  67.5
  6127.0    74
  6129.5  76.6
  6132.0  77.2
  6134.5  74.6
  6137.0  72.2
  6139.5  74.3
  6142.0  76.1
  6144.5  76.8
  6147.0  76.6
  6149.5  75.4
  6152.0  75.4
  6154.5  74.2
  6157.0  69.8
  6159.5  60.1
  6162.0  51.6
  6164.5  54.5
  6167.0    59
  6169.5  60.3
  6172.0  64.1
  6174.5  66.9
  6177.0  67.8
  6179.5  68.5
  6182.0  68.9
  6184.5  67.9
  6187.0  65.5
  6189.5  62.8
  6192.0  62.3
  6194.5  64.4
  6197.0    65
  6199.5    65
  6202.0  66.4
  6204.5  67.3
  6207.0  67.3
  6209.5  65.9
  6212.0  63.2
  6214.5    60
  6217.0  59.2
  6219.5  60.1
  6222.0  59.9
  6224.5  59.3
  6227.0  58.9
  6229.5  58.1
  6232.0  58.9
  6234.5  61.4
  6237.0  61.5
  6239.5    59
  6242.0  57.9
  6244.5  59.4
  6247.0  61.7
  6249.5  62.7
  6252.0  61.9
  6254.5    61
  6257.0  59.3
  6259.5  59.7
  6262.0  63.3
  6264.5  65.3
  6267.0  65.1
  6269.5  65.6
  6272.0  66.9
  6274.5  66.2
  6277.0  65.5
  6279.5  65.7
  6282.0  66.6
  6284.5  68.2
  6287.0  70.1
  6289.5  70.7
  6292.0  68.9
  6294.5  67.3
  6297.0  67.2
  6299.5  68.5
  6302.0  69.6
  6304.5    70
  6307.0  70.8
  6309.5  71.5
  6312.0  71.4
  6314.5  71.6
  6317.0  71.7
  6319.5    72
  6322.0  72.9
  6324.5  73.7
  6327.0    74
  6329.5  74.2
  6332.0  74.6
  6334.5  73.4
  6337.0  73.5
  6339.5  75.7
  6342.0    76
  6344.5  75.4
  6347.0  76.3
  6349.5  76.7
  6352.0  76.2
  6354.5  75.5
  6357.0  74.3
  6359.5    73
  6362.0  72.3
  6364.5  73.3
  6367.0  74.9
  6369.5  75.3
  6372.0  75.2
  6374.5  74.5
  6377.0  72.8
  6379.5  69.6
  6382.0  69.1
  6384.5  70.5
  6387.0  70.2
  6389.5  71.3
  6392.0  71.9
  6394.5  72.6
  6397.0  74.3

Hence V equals 1.0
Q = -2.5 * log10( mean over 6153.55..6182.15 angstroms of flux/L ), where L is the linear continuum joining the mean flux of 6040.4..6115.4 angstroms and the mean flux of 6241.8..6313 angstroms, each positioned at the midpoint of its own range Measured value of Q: 0.11 mag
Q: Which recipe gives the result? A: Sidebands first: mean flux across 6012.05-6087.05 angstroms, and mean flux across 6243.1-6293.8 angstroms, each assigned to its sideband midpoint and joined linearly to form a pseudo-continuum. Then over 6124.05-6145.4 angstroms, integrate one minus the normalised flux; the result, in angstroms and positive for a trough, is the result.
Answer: -1.4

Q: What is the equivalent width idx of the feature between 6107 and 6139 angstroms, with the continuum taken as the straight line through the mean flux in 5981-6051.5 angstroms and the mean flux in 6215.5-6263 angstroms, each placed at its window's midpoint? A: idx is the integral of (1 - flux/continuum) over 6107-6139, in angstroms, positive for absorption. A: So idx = -3.2 angstroms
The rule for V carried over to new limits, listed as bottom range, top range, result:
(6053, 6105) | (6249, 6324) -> 0.91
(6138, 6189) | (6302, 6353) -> 1.09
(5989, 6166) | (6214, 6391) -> 0.95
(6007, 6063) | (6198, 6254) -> 0.85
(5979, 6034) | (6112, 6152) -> 1.04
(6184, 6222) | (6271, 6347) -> 1.11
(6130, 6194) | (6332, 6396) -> 1.08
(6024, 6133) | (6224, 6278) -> 0.84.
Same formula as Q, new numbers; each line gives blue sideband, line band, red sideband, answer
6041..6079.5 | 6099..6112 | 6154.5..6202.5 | -0.03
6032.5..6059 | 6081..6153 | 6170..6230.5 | -0.06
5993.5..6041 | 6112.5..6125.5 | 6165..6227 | -0.04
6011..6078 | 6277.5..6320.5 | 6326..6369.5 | 0.08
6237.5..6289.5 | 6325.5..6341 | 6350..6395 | -0.07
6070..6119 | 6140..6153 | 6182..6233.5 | -0.11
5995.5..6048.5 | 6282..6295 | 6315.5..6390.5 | 0.07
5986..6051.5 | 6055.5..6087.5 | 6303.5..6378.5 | -0.03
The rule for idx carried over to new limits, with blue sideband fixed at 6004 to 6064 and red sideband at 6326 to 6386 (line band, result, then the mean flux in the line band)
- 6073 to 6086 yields -0.33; 74.5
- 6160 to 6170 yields 2.29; 56.3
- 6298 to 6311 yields 0.65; 70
